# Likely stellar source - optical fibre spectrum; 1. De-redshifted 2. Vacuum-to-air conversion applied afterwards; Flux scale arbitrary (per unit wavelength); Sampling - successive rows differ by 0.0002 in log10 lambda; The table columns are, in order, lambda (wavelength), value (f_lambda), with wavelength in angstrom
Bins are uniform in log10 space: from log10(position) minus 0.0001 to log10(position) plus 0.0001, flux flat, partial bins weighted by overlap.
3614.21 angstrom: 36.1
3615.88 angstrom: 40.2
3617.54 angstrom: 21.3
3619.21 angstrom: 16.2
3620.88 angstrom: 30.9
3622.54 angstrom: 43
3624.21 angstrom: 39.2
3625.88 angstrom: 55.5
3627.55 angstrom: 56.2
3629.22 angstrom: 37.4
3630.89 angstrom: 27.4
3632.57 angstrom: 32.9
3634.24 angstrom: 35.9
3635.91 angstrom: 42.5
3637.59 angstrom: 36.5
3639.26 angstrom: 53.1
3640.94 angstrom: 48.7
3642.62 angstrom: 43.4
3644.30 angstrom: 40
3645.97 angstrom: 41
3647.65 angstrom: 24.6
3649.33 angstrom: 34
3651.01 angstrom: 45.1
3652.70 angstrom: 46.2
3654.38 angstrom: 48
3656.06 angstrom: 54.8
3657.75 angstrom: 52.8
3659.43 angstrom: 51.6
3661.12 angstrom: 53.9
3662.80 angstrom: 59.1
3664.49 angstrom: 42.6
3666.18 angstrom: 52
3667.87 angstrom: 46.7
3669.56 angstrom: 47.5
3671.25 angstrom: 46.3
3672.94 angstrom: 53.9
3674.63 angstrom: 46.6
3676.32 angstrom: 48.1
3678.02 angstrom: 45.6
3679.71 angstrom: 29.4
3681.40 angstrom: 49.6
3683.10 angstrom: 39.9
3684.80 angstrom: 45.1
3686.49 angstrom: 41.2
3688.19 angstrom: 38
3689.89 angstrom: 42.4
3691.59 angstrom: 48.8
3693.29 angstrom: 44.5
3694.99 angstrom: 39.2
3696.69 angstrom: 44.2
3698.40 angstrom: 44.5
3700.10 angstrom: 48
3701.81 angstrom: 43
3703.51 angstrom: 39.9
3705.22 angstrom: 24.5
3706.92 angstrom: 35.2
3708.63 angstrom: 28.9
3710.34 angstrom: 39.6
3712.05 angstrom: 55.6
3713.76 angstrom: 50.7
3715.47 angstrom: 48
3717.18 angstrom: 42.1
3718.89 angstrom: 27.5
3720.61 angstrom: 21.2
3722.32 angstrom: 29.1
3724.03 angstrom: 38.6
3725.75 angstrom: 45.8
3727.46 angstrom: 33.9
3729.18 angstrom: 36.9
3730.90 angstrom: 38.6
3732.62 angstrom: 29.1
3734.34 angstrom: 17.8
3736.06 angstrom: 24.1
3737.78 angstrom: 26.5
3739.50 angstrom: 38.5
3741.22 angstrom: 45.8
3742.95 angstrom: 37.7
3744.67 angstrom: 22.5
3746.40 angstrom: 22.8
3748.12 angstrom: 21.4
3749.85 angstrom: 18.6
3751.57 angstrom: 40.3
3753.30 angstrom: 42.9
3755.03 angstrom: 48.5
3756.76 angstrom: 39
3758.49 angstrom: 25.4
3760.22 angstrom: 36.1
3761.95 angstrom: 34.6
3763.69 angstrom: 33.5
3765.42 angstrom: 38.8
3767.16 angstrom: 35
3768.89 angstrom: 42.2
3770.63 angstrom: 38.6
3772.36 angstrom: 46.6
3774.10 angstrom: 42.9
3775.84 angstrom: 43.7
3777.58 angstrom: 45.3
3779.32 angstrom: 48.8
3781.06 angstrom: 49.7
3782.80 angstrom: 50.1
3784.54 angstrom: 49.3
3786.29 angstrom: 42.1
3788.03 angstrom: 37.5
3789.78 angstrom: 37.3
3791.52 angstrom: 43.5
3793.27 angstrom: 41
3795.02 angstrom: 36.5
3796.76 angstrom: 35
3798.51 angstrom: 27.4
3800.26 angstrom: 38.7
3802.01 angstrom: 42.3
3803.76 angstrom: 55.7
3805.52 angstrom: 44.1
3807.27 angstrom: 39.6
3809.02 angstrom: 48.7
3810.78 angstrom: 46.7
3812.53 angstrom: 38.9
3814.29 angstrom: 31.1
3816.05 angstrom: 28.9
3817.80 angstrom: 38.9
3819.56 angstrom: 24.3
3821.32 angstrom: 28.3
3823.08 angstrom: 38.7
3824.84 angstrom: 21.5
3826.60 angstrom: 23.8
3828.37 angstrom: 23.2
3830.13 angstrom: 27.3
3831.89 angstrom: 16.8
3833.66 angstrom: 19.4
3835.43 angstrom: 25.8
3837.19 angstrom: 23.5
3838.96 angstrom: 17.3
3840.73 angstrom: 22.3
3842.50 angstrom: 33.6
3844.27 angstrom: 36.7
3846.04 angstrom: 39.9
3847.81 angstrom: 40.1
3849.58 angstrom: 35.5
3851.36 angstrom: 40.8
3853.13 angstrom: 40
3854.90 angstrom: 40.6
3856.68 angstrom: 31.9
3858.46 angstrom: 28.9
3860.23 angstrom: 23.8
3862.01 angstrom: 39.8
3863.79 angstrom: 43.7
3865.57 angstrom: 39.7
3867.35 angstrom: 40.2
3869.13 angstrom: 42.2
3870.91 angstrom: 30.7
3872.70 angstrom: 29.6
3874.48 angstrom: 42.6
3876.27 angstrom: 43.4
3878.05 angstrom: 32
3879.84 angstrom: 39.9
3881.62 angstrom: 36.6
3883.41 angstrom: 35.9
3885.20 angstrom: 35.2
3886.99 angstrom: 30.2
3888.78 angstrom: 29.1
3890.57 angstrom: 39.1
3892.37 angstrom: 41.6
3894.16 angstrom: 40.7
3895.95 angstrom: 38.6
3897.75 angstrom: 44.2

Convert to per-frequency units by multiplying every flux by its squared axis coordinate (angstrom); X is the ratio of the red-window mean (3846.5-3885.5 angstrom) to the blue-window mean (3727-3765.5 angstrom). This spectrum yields 1.21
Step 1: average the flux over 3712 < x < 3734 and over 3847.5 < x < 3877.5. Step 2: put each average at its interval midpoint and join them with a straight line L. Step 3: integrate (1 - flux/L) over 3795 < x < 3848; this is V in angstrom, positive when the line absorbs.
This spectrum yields 6.5 angstrom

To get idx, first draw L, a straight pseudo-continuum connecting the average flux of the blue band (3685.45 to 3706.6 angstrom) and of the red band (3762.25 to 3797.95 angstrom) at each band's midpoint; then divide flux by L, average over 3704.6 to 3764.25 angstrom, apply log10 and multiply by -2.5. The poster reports 0.21 mag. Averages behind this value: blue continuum 41.4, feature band 34.4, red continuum 41.6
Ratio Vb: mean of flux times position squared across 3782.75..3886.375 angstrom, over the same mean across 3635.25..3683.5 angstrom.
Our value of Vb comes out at 0.85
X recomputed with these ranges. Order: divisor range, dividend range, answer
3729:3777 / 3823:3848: 0.80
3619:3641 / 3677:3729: 1.04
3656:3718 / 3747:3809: 0.93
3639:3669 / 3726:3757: 0.74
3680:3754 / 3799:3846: 0.92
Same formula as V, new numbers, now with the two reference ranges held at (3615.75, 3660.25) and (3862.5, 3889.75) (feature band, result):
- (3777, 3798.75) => -2.2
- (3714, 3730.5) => 1.2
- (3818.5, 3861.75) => 9.0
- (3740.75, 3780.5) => 1.7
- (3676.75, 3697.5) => -1.3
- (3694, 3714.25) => -0.7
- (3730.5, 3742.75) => 2.4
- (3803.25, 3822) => -0.3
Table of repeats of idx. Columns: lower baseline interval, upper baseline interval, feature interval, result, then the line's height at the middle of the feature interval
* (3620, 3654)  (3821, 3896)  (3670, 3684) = -0.144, 39.4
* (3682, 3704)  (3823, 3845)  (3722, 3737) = 0.174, 38.4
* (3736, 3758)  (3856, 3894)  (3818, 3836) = 0.348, 35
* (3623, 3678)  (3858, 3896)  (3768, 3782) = -0.111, 40.4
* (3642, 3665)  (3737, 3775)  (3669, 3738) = 0.033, 40.6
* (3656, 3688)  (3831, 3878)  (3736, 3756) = 0.258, 41.7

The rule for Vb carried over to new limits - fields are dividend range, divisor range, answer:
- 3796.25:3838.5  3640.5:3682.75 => 0.77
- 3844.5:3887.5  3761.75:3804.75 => 0.93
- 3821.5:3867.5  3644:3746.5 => 0.83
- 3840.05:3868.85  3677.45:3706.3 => 0.95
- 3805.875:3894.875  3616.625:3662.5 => 0.91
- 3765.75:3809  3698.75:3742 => 1.20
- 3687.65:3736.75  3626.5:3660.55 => 0.92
